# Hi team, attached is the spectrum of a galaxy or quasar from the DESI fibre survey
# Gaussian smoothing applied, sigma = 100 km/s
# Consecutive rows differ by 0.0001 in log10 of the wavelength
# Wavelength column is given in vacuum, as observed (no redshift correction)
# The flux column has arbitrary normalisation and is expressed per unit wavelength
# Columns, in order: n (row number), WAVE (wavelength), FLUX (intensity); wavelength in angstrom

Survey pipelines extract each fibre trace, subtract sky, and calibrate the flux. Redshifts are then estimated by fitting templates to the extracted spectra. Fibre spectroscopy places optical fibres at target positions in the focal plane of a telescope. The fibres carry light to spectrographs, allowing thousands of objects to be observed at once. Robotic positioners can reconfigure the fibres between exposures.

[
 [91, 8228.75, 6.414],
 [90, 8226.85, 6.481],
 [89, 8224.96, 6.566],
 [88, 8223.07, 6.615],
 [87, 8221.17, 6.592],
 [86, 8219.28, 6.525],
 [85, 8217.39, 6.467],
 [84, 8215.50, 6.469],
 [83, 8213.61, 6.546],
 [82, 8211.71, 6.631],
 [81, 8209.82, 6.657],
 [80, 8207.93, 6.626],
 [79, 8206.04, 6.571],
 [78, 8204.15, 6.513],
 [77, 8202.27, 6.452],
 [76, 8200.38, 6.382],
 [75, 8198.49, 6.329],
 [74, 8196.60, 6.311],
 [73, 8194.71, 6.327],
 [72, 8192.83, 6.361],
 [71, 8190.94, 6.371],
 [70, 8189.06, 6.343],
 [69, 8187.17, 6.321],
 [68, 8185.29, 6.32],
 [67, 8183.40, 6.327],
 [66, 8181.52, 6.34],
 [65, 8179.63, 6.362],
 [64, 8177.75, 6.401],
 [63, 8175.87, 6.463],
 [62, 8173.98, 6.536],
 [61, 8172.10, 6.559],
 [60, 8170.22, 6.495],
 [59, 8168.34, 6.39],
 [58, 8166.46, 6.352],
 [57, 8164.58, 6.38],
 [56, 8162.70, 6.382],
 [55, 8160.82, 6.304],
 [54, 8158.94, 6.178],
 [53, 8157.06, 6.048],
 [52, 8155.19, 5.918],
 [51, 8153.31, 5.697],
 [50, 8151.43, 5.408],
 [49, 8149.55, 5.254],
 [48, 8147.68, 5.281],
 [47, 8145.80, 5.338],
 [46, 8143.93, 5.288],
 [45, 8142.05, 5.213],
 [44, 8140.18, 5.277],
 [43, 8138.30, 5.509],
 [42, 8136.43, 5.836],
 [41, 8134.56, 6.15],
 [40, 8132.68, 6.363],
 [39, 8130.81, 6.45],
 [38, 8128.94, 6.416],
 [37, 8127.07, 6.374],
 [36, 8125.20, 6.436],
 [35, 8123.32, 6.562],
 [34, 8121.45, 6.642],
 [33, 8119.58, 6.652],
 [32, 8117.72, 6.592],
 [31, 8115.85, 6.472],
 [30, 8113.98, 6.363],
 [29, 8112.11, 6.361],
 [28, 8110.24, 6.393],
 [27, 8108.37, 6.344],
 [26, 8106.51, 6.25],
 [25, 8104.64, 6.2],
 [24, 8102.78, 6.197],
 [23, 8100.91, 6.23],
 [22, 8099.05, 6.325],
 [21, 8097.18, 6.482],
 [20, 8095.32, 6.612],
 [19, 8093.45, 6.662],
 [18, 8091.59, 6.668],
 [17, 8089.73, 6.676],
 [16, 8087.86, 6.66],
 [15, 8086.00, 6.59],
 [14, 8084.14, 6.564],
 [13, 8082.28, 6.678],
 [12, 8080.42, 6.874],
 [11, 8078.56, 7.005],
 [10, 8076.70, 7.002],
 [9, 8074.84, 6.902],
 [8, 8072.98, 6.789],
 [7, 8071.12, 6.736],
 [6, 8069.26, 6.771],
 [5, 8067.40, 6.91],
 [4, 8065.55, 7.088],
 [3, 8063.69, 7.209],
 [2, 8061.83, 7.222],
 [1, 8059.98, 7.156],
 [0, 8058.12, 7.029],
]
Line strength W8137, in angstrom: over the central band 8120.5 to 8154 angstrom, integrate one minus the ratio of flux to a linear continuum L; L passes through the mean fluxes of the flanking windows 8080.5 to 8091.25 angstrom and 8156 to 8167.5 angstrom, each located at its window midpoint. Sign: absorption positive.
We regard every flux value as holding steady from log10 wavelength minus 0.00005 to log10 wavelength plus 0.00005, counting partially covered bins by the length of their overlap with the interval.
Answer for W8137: 2.8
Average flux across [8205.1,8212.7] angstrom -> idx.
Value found 6.61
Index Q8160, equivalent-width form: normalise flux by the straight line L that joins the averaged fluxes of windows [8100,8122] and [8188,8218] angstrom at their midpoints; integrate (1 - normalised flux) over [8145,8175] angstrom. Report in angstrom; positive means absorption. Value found 1.8 angstrom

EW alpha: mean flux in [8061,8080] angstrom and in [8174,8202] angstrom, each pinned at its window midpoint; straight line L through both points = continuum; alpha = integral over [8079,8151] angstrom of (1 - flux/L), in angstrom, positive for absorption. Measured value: 5.3 angstrom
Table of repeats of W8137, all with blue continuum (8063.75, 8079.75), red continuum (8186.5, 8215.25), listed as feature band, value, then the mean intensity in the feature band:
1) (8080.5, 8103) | 1.0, 6.55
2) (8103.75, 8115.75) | 0.8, 6.33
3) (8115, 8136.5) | 0.9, 6.44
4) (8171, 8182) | 0.2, 6.45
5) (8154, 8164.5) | 0.7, 6.17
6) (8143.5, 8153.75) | 2.0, 5.37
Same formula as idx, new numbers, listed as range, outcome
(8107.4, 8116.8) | 6.38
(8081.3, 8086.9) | 6.62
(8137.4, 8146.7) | 5.32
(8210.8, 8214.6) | 6.57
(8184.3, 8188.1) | 6.32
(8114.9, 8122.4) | 6.6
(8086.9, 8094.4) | 6.66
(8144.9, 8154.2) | 5.39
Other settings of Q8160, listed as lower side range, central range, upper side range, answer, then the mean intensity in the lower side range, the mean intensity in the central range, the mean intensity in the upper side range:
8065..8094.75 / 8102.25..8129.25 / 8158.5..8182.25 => 0.8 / 6.78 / 6.42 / 6.4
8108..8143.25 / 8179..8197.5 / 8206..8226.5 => 0.3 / 6.22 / 6.34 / 6.57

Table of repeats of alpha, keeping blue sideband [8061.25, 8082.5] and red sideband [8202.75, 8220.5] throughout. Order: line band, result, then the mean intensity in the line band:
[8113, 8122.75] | 0.4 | 6.55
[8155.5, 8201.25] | 2.0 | 6.35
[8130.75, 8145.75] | 2.4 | 5.7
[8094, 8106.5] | 0.9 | 6.34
